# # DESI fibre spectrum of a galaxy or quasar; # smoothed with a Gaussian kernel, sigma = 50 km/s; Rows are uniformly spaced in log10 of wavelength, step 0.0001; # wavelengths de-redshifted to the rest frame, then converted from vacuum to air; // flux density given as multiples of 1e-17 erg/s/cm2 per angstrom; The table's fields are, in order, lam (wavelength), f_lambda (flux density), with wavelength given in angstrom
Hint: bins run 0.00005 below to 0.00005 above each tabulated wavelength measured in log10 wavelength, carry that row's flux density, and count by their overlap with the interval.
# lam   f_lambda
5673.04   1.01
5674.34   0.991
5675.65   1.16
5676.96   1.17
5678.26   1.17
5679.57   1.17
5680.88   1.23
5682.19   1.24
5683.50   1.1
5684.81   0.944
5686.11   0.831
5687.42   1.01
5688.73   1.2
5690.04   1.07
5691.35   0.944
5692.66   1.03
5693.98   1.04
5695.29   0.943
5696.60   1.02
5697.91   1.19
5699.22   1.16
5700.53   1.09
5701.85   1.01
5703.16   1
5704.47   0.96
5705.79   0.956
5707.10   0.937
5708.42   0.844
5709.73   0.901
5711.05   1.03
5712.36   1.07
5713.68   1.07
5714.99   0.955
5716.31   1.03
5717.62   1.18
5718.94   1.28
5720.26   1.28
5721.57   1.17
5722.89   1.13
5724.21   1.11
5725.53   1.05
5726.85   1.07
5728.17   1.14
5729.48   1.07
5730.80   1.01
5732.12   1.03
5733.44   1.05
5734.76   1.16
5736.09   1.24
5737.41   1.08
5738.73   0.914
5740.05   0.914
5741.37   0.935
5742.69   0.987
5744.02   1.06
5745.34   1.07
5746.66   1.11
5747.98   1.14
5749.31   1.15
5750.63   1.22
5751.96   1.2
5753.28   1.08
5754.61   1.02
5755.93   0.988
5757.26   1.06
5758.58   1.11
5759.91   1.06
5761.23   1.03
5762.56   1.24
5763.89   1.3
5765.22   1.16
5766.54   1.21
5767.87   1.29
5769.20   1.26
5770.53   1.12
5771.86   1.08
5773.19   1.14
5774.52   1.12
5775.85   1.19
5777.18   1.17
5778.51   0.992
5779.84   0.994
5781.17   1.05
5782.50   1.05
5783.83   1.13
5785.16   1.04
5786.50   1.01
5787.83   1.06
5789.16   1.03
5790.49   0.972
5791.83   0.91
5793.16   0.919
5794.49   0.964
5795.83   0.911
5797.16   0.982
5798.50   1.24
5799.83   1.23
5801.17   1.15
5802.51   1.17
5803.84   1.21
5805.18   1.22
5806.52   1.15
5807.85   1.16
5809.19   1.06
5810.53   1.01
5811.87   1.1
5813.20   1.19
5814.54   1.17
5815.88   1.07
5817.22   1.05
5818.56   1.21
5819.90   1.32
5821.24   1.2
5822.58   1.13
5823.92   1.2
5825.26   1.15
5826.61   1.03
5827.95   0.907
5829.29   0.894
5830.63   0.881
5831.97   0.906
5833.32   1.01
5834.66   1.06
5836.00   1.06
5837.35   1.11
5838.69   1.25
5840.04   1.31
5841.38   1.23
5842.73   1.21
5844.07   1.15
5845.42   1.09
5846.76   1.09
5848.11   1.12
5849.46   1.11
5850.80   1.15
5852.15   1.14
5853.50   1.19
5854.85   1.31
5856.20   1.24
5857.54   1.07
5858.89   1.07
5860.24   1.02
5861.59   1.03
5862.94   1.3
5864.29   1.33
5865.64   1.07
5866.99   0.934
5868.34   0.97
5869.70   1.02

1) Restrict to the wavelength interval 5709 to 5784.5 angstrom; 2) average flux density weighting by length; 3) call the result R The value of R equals 1.1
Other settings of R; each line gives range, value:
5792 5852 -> 1.11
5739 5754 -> 1.07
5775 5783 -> 1.08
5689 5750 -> 1.06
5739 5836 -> 1.09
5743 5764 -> 1.11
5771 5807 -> 1.08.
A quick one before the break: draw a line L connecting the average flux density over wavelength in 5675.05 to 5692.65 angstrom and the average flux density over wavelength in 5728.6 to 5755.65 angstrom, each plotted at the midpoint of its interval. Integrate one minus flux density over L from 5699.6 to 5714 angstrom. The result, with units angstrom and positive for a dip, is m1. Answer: 1.3 angstrom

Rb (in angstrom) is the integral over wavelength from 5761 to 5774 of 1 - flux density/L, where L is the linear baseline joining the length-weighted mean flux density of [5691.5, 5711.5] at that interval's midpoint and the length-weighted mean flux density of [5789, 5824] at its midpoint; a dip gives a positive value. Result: -1.4 angstrom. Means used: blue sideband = 1.01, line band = 1.19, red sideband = 1.11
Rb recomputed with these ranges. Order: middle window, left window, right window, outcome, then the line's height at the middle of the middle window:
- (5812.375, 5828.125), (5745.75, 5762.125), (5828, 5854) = -0.6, 1.1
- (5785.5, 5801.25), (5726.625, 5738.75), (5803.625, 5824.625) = 1.5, 1.13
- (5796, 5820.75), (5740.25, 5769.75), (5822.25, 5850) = -1.0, 1.1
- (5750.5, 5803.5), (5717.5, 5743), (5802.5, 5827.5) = 1.1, 1.12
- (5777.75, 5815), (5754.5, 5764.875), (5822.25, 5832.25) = -0.7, 1.06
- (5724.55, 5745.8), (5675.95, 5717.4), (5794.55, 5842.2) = 0.3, 1.07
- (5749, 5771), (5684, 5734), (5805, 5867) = -1.4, 1.08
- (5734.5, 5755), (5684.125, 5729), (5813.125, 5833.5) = -0.4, 1.06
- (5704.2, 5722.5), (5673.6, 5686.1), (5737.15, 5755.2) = 0.6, 1.09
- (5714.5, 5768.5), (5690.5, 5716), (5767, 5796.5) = -3.6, 1.04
